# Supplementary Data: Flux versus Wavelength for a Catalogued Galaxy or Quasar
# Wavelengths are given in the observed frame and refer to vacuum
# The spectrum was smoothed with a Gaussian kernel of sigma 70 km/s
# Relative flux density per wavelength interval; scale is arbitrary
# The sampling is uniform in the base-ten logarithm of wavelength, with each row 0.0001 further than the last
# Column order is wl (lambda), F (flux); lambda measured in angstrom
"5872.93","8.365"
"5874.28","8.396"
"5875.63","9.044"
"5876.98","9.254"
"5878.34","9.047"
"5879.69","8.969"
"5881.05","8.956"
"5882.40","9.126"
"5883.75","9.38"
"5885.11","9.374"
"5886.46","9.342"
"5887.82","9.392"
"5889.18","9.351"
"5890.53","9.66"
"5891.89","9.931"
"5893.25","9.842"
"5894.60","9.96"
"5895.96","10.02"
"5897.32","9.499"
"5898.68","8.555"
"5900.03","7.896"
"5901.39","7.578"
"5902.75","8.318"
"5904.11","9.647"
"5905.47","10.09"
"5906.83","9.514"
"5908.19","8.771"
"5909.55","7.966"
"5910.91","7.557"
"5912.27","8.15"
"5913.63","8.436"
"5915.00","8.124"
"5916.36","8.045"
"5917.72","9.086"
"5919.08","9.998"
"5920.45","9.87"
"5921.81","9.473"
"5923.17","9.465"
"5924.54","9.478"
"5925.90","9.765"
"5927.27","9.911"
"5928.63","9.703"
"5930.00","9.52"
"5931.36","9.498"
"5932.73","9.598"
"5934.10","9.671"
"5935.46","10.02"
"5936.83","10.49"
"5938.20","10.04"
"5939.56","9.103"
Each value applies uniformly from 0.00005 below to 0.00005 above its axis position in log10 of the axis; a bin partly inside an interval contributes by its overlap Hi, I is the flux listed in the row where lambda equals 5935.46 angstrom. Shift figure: 10.02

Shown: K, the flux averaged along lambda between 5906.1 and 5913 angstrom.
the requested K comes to 8.41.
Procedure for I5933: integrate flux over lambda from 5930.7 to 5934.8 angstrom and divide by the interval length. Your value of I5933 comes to 9.59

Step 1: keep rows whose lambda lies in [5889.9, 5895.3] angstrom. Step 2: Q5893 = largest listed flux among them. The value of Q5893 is 9.96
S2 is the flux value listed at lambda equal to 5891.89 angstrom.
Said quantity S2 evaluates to 9.931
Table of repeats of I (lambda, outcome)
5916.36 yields 8.045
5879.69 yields 8.969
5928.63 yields 9.703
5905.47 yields 10.09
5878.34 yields 9.047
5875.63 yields 9.044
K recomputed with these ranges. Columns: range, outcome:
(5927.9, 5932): 9.59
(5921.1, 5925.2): 9.48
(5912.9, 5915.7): 8.26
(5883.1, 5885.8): 9.38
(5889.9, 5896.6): 9.88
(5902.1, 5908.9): 9.27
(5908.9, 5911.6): 7.77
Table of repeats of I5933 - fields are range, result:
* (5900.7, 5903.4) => 7.94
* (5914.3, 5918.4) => 8.41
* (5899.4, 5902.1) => 7.73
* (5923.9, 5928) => 9.73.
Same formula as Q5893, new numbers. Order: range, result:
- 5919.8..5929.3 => 9.911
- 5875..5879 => 9.254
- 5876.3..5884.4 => 9.38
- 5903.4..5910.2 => 10.09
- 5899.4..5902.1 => 7.896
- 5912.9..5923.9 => 9.998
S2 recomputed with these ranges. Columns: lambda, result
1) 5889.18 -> 9.351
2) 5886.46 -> 9.342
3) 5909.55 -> 7.966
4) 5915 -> 8.124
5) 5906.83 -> 9.514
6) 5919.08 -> 9.998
